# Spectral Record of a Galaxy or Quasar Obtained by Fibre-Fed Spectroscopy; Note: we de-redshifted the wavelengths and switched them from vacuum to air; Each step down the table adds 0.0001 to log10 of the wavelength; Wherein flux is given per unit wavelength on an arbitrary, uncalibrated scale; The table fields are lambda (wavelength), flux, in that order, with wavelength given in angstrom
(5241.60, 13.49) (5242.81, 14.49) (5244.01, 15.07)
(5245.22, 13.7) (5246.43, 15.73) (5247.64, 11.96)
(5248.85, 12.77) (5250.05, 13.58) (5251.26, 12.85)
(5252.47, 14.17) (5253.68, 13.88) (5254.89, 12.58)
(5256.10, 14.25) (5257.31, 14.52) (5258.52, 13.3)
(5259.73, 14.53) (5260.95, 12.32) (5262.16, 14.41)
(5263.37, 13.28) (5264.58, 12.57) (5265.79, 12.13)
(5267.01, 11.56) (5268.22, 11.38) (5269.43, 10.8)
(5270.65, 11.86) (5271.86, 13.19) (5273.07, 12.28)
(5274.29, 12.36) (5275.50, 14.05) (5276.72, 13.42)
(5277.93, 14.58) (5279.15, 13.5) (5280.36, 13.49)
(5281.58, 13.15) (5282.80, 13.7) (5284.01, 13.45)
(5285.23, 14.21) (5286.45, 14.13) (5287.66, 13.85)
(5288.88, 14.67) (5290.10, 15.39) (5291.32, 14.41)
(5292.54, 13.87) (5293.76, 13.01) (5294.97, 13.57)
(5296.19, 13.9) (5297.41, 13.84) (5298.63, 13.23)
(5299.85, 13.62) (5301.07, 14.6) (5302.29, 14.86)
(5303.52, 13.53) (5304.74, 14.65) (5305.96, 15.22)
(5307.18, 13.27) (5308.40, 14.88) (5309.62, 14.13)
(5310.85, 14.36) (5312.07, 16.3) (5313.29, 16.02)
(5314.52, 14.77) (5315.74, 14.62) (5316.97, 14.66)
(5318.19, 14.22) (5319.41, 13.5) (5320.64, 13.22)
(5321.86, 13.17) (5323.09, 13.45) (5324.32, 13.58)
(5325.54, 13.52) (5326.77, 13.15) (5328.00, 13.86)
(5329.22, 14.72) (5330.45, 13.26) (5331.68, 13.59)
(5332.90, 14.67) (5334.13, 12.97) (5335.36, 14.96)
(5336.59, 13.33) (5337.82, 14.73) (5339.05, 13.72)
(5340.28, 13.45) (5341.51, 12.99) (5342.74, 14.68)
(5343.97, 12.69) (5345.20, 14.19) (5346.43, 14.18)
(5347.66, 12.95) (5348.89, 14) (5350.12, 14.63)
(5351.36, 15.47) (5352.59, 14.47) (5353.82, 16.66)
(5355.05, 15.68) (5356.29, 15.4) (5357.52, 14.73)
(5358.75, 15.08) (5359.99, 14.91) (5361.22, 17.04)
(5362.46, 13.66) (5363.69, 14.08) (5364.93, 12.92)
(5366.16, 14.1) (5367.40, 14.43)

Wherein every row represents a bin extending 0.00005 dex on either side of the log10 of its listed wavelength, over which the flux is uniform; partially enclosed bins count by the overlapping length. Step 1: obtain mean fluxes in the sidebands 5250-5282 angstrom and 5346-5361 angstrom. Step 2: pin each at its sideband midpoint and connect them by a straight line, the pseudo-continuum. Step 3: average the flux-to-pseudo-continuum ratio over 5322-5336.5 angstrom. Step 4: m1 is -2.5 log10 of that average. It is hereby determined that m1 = 0.051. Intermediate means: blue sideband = 13.1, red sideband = 14.9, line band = 13.8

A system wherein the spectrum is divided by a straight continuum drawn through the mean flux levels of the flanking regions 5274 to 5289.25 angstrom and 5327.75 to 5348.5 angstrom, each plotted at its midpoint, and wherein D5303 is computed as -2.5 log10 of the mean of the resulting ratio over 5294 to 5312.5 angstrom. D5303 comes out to -0.03 mag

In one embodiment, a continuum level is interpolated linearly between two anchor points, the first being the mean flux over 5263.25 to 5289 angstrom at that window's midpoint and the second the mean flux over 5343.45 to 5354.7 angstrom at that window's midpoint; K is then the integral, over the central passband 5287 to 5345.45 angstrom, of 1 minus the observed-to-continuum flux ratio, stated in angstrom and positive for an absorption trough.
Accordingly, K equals -1.2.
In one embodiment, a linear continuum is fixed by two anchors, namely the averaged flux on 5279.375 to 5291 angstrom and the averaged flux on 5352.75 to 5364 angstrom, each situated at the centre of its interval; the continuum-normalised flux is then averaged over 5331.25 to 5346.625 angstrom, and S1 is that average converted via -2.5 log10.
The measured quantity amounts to 0.08 mag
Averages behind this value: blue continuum 14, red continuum 15.3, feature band 13.9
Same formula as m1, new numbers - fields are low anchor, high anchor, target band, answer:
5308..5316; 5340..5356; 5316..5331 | 0.08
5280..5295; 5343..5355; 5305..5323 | -0.02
